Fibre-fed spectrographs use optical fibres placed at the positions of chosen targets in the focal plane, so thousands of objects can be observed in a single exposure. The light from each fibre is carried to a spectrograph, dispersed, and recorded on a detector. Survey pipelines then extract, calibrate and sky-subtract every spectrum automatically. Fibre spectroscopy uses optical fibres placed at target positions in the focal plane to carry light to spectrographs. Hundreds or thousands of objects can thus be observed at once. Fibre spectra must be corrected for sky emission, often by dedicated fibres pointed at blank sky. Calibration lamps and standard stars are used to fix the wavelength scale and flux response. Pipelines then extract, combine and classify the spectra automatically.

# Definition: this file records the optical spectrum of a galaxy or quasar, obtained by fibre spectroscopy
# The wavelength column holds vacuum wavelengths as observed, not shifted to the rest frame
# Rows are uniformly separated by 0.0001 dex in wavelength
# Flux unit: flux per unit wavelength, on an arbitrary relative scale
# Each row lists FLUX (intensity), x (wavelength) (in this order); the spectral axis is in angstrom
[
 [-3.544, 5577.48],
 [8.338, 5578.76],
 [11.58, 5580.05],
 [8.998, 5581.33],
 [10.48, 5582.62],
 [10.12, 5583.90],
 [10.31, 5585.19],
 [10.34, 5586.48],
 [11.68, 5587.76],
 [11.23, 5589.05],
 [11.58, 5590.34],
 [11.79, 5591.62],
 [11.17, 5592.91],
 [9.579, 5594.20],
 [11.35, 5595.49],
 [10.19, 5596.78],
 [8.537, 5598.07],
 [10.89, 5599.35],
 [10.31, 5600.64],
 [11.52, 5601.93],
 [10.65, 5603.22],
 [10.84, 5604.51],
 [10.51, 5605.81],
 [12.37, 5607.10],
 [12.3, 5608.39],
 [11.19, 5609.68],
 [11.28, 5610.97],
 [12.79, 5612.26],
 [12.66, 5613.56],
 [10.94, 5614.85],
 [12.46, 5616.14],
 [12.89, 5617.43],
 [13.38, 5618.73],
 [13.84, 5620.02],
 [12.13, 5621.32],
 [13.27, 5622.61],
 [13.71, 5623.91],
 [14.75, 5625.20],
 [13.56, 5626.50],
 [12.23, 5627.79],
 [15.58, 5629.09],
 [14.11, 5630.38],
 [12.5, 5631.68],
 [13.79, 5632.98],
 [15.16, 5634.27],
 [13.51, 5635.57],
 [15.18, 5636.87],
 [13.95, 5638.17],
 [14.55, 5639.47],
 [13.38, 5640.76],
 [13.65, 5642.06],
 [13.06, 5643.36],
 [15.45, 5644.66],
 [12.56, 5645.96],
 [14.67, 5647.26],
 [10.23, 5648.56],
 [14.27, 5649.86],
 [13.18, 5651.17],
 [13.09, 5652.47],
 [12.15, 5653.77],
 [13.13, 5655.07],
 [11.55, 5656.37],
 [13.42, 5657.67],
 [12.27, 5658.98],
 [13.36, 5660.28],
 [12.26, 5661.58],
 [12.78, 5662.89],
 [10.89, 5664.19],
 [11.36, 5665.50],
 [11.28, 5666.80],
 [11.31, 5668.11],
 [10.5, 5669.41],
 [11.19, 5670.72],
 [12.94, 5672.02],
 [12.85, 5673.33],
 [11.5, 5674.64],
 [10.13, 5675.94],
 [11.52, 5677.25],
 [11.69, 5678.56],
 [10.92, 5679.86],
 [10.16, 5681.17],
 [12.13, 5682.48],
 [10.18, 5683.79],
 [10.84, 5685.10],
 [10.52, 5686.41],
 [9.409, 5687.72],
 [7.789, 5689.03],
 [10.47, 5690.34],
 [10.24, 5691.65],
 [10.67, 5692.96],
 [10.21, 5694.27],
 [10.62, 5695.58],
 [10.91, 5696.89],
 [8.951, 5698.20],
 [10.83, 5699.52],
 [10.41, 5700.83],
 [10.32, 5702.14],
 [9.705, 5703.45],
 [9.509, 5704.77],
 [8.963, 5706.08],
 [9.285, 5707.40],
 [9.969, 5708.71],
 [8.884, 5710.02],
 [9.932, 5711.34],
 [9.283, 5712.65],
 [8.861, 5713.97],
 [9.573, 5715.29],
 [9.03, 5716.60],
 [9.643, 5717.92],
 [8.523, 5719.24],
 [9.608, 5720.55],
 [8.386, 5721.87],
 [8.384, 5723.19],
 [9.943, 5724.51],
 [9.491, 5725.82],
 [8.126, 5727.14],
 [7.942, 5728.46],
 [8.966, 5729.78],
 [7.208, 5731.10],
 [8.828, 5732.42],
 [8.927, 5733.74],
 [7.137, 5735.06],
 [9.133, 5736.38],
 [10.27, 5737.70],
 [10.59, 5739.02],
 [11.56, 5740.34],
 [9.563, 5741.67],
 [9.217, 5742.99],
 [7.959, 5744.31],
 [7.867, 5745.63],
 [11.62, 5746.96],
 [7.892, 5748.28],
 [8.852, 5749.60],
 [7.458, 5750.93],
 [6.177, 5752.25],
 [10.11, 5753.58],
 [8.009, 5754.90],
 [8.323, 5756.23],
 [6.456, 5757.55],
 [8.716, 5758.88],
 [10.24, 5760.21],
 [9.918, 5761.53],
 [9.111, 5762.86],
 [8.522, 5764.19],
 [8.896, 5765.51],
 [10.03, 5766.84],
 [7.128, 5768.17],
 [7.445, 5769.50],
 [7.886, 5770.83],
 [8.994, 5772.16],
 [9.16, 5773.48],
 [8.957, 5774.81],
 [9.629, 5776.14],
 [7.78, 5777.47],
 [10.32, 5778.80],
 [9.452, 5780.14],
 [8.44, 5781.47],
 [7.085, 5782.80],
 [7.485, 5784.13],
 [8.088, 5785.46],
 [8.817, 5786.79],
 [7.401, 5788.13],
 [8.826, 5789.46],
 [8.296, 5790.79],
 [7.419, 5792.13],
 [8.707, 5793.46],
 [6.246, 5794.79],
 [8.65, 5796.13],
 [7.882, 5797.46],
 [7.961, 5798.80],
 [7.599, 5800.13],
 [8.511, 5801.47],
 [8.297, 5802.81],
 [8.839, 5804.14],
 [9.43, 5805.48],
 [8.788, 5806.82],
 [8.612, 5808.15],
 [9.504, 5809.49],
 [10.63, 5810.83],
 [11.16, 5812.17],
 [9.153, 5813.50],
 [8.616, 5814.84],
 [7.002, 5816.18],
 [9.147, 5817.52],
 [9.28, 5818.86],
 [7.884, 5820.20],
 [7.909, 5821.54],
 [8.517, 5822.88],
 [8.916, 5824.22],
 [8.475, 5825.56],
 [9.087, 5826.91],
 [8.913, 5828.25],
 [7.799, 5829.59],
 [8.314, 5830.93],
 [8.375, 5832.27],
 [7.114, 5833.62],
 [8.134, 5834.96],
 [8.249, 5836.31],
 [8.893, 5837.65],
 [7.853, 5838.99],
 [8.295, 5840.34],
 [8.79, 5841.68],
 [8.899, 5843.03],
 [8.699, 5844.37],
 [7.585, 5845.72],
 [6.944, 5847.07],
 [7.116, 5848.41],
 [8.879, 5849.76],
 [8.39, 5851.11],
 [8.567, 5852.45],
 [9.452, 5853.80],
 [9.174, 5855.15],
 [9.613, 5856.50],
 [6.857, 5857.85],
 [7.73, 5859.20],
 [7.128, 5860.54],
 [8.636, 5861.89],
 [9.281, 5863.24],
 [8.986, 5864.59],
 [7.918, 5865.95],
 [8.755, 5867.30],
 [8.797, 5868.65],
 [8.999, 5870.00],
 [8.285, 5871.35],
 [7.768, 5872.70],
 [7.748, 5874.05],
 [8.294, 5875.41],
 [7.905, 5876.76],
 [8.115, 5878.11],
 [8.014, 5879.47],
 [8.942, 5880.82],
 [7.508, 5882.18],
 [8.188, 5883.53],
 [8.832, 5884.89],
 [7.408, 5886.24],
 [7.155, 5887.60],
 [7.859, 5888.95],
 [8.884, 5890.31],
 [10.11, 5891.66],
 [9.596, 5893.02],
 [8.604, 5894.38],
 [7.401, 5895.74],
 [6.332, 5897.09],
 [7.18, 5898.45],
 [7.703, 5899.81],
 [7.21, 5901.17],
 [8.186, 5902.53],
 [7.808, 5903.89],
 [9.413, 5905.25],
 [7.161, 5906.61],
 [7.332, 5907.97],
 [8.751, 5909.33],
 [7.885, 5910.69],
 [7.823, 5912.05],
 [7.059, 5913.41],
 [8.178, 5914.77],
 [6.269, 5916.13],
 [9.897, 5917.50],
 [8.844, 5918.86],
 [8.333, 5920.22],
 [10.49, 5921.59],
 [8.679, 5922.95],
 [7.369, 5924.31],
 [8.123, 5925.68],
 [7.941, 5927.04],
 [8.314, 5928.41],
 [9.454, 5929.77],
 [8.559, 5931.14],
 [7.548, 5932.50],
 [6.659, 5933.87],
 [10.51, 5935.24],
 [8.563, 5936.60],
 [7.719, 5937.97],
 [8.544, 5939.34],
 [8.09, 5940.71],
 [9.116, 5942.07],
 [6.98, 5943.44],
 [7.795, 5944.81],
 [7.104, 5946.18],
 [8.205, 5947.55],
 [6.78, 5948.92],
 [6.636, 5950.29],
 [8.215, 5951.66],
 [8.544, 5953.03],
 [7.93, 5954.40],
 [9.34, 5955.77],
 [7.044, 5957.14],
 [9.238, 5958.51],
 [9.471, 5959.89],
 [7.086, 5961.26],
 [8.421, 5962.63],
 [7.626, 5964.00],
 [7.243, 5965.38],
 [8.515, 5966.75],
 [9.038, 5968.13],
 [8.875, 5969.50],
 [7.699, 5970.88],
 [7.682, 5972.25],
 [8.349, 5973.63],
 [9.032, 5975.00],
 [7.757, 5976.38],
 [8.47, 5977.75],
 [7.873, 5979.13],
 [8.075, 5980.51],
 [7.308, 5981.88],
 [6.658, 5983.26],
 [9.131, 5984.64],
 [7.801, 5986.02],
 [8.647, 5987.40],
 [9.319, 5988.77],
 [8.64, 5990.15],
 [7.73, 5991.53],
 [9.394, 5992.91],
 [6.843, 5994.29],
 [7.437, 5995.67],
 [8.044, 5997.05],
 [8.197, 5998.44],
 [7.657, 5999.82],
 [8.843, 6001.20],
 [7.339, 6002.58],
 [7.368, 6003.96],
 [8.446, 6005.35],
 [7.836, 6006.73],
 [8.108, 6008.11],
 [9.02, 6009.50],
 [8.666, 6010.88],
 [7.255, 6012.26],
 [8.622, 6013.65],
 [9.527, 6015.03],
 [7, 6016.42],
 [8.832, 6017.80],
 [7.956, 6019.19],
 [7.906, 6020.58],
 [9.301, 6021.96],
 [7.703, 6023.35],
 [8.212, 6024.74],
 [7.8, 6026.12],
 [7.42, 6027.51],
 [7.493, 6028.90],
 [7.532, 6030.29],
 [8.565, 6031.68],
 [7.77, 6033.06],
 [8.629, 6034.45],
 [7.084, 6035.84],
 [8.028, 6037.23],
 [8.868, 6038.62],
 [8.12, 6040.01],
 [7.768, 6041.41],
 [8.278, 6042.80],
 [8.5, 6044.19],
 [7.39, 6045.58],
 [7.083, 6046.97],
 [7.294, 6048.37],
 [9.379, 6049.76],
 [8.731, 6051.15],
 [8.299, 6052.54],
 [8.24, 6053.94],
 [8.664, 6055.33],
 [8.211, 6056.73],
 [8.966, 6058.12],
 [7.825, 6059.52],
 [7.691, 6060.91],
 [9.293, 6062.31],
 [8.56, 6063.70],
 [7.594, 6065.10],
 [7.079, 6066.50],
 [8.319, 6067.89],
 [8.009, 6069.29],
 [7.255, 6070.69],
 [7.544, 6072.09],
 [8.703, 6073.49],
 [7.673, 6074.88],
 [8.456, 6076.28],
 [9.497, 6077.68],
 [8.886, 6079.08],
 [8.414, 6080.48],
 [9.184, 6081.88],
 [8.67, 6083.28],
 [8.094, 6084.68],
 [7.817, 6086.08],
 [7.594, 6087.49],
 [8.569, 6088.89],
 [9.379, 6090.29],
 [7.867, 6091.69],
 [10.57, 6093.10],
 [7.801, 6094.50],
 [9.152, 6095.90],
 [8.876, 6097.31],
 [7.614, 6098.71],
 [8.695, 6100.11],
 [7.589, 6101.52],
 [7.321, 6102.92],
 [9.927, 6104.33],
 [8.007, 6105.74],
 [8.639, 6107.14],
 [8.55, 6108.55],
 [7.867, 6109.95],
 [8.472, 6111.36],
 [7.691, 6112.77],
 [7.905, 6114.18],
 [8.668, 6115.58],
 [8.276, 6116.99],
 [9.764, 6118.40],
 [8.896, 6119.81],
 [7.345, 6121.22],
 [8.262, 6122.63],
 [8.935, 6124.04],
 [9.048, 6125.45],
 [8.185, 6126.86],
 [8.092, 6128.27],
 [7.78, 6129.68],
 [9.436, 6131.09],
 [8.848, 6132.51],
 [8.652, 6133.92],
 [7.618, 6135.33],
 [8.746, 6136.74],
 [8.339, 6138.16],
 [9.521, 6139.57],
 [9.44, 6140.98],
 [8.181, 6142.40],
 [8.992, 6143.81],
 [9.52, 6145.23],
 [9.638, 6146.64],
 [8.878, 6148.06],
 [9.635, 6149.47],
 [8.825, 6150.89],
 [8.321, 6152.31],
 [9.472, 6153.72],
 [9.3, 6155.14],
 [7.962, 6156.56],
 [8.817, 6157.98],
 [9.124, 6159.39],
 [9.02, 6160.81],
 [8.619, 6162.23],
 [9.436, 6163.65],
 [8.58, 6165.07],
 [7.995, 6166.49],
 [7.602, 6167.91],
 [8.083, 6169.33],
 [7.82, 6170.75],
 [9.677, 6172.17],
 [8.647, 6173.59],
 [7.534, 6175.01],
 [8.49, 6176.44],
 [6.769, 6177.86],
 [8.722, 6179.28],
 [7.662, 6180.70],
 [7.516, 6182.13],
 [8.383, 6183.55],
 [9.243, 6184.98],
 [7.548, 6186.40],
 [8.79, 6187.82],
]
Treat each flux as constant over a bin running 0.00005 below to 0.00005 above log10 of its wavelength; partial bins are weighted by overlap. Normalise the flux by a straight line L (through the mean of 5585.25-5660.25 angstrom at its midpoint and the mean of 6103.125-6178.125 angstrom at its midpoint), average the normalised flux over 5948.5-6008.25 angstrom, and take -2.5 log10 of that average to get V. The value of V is 0.21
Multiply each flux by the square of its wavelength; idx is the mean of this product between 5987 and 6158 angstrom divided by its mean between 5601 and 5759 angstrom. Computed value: 0.9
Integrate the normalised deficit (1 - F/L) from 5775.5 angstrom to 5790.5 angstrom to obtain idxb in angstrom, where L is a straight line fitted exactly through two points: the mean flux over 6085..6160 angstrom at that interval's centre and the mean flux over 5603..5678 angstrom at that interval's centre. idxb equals 3.9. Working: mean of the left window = 12.7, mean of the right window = 8.61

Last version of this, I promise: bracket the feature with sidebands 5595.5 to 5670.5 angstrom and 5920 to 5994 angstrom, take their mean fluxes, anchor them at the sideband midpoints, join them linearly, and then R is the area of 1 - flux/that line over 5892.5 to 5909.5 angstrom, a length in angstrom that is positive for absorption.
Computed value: 2.1 angstrom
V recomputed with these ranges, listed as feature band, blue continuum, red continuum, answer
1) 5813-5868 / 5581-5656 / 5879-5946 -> 0.10 mag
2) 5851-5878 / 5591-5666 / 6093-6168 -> 0.26 mag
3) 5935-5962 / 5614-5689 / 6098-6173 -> 0.24 mag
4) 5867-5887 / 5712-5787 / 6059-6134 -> 0.05 mag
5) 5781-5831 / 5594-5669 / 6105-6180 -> 0.30 mag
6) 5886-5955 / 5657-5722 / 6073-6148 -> 0.17 mag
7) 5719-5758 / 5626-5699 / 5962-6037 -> 0.27 mag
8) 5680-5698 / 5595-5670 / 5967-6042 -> 0.16 mag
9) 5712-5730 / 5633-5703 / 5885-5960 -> 0.23 mag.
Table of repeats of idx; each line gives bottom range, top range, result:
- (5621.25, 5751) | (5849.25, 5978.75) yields 0.81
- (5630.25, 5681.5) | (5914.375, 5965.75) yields 0.71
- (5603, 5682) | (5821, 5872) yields 0.71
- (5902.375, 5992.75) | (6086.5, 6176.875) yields 1.12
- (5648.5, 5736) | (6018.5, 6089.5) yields 0.89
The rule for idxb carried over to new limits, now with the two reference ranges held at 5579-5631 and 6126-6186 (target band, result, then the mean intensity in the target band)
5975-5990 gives 2.2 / 8.17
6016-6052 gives 4.8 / 8.04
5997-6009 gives 1.9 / 7.99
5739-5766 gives 5.0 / 8.87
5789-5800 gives 2.8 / 7.97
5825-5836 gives 2.3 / 8.27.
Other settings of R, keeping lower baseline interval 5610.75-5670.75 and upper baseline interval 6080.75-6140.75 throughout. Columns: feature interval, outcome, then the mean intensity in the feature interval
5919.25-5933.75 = 2.6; 8.42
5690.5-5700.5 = 1.7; 10.4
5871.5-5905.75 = 8.2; 8.08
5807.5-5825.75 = 3.8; 8.93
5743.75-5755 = 3.3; 8.46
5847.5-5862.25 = 3.6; 8.3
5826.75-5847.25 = 5.3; 8.26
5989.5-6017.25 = 4.1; 8.1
